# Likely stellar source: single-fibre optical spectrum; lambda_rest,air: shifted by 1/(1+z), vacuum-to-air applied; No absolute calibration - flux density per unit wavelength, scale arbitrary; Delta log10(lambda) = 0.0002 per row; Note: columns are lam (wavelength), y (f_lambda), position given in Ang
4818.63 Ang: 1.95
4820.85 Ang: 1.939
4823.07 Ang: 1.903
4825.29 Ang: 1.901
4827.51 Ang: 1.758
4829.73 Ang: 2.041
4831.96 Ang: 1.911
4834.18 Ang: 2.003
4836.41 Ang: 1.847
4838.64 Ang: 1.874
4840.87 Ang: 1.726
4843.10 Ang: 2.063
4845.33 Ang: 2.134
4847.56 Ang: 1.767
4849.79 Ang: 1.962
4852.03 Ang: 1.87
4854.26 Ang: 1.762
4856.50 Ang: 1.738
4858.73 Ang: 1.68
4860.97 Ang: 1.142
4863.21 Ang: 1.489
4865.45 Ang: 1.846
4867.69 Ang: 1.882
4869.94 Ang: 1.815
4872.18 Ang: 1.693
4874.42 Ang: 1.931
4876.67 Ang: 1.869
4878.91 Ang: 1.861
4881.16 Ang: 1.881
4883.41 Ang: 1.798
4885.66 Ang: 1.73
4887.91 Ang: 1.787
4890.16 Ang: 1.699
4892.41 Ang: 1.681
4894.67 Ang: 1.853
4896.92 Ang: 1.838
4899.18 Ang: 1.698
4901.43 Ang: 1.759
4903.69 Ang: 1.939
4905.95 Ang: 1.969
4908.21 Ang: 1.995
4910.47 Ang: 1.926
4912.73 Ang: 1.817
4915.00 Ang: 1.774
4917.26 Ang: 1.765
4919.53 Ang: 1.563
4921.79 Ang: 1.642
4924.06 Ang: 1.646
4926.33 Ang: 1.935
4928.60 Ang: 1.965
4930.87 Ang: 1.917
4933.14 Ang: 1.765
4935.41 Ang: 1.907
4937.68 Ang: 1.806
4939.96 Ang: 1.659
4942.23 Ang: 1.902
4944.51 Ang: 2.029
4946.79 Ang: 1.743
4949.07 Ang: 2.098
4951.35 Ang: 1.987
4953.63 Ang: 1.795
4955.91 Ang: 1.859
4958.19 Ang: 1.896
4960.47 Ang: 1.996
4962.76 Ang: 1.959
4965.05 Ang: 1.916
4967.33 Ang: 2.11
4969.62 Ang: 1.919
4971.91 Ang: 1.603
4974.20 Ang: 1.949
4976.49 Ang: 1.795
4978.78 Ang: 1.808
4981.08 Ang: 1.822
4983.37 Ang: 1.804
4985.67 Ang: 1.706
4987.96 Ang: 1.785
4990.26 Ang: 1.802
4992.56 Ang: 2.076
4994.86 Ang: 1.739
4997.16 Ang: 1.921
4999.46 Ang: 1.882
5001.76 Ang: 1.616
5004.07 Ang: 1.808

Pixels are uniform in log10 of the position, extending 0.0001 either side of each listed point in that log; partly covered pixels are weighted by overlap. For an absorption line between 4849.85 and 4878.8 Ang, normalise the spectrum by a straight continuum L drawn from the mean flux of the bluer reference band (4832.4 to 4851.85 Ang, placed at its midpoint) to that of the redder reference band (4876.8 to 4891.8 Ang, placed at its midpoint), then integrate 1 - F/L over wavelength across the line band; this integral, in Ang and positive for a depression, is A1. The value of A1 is 1.76 Ang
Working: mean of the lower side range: 1.92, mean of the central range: 1.74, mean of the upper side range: 1.79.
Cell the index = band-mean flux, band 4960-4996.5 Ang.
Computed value 1.86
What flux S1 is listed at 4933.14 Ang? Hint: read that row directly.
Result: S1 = 1.765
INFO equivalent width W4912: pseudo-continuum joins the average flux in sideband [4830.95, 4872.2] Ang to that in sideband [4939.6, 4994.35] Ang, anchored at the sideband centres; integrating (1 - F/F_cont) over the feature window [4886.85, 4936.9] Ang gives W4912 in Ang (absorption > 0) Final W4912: 0.8 Ang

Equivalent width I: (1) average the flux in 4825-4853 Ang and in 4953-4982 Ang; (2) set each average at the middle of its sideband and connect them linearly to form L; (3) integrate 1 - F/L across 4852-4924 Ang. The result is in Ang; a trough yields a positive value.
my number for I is 5.0 Ang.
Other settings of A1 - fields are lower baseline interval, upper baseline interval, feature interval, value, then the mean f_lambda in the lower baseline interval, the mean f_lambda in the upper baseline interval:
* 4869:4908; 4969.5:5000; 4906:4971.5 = -1.6 Ang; 1.82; 1.83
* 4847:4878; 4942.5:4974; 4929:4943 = 0.3 Ang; 1.75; 1.92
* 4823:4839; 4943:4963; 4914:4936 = 1.6 Ang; 1.91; 1.93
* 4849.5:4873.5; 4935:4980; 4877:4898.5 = -0.4 Ang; 1.71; 1.89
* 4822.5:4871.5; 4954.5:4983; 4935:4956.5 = -0.1 Ang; 1.82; 1.88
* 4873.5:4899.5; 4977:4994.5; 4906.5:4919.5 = -0.2 Ang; 1.8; 1.82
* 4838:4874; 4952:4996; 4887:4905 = 0.2 Ang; 1.78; 1.86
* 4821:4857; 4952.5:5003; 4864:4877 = 0.4 Ang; 1.9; 1.85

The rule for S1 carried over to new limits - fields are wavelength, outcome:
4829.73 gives 2.041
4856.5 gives 1.738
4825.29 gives 1.901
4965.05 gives 1.916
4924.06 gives 1.646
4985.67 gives 1.706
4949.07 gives 2.098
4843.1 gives 2.063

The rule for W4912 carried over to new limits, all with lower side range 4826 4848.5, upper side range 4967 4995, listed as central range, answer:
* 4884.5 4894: 0.8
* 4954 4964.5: -0.4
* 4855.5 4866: 1.9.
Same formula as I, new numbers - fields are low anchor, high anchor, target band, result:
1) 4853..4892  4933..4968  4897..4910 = -0.48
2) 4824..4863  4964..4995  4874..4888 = -0.02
